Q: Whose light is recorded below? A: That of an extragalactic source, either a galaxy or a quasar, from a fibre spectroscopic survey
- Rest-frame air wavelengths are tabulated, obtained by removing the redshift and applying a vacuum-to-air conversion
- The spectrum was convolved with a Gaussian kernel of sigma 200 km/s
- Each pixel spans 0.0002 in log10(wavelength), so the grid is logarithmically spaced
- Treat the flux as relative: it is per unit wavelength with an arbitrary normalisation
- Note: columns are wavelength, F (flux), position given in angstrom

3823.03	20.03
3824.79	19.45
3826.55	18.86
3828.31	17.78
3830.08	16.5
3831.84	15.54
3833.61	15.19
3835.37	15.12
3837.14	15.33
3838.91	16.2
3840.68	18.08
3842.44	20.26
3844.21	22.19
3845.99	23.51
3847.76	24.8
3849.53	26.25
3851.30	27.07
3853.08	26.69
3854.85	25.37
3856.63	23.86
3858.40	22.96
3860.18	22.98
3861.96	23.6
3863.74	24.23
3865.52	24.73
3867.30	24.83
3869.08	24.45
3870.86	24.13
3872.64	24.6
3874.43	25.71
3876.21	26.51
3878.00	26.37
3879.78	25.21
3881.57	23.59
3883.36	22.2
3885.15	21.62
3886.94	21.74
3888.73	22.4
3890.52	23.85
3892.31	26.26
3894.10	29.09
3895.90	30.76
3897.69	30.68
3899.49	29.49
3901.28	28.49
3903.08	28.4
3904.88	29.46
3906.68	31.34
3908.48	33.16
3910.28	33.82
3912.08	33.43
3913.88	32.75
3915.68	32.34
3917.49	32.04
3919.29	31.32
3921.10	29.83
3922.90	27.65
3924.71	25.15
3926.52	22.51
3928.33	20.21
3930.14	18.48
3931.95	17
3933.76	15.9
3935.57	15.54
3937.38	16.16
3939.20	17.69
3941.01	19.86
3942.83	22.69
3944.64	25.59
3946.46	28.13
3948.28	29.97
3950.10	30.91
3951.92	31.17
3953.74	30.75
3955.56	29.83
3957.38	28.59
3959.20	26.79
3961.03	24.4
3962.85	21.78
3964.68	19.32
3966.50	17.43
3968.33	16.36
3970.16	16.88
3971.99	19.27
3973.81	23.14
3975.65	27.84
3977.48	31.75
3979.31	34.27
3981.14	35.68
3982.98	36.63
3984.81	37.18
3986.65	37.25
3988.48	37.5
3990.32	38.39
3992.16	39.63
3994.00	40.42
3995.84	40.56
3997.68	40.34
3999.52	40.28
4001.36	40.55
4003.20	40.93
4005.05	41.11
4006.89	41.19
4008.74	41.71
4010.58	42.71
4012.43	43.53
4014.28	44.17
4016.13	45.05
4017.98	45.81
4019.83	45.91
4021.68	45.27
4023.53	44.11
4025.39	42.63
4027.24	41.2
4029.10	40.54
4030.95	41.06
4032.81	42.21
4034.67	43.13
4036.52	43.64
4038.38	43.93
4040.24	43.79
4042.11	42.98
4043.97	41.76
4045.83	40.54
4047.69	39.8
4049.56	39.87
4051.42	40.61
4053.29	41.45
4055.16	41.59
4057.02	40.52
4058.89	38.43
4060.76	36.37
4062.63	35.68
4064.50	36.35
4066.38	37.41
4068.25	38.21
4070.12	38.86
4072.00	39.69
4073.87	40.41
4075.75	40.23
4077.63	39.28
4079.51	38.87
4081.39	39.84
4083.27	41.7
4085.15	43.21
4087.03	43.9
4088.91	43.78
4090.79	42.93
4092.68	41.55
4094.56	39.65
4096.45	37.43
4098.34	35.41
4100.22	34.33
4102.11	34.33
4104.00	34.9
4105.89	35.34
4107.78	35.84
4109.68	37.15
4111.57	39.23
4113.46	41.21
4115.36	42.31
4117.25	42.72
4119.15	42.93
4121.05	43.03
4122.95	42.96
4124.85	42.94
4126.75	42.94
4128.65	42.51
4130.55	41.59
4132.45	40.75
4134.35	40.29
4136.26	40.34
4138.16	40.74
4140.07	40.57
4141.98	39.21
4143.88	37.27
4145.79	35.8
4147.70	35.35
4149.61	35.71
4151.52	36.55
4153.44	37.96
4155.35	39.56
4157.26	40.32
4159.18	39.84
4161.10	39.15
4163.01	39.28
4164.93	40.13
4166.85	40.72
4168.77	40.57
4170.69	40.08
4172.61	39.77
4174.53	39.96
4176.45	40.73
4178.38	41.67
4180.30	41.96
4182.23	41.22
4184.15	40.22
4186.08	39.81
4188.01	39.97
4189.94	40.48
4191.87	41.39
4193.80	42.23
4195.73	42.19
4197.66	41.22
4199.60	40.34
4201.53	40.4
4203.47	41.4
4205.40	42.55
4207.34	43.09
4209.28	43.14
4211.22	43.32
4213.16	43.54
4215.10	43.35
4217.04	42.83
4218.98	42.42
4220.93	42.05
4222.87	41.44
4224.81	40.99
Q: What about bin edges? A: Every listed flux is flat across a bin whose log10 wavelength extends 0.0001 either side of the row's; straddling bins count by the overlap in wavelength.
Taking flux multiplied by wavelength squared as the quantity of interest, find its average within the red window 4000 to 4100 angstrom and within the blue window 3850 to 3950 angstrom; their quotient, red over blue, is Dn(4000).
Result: 1.7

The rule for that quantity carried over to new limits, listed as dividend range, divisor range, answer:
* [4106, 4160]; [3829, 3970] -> 1.83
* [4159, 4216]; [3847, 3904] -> 1.89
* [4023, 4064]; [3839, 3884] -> 1.87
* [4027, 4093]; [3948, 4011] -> 1.31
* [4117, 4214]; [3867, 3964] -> 1.77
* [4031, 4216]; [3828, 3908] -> 1.91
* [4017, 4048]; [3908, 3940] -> 1.80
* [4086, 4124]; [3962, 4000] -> 1.36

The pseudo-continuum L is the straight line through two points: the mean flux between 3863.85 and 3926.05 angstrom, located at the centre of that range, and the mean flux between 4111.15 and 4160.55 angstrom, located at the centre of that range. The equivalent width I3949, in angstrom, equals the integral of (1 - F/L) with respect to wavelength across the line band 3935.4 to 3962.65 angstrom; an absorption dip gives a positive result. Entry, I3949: 4.5 angstrom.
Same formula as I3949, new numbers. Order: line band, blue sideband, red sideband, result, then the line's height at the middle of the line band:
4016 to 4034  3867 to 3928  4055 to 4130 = -4.0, 35.4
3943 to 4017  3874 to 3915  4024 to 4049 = 7.6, 36.4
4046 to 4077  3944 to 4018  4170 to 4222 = -2.4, 36.3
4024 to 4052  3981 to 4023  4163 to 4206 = -0.6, 41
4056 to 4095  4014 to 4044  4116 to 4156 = 1.9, 42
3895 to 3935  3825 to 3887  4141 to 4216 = -3.8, 25.5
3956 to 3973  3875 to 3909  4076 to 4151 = 5.2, 31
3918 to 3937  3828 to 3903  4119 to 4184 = 3.2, 27.1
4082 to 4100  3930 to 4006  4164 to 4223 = -2.6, 35.7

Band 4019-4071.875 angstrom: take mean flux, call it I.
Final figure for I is 41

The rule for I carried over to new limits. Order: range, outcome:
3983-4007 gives 39.5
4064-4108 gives 39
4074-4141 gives 40.2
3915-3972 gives 23.8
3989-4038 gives 42.1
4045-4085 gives 39.4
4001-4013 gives 41.7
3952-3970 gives 24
